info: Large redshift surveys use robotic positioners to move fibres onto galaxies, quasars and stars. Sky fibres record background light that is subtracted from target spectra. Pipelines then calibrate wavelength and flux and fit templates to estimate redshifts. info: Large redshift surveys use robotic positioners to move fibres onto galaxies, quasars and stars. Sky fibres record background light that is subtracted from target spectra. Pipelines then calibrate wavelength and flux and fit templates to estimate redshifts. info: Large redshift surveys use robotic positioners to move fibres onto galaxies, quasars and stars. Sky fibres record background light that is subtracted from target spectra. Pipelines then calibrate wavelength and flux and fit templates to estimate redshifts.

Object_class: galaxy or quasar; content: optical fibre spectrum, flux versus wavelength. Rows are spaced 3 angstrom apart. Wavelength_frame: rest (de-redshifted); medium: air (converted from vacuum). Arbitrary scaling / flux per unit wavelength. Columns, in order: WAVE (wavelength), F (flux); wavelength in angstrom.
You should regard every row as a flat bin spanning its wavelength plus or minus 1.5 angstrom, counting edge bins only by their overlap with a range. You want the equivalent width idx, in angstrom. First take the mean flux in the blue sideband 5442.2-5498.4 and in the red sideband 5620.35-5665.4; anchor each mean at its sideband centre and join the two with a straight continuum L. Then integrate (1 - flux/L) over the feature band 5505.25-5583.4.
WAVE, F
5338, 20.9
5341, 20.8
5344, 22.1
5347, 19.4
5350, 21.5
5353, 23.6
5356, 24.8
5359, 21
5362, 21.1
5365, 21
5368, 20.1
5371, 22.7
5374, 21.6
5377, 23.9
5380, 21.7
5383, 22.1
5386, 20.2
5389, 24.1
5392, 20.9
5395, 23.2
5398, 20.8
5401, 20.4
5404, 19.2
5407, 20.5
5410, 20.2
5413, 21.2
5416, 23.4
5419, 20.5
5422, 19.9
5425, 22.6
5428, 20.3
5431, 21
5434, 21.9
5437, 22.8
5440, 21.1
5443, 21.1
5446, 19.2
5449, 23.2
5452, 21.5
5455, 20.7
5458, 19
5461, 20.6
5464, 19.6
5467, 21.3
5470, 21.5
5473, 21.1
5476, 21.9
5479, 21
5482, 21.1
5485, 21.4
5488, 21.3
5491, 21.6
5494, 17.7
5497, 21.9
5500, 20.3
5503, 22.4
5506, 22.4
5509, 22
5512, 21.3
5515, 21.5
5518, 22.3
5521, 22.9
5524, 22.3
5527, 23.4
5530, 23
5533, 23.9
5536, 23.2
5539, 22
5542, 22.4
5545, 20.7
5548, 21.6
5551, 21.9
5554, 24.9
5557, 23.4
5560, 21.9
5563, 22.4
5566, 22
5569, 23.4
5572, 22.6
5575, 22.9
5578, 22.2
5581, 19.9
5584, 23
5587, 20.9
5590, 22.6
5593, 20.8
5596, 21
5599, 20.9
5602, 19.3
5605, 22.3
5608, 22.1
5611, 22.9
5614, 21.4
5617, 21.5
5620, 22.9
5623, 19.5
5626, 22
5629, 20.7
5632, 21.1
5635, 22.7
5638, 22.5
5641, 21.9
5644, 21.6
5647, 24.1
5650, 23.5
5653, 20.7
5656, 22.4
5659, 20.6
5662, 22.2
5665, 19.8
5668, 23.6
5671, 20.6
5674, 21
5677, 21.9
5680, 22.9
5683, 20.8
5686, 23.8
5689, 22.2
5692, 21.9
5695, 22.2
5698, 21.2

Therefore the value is -4.2 angstrom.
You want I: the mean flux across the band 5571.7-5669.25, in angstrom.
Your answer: 21.7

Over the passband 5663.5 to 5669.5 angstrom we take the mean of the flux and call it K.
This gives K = 21.7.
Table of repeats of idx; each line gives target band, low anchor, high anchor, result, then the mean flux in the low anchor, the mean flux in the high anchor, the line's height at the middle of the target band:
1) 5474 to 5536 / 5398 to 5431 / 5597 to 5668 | -1.8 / 20.8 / 21.7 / 21.2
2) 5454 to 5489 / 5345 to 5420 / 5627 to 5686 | 1.3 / 21.6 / 21.9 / 21.7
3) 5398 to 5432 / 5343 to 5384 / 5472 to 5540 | 1.6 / 21.9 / 21.8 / 21.9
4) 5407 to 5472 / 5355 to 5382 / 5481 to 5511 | 1.4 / 21.9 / 21.2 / 21.5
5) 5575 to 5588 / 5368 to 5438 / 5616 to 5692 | 0.0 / 21.5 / 21.9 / 21.8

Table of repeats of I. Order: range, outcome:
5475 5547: 21.8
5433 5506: 21.1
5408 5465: 21.1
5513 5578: 22.6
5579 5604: 21.1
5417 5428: 21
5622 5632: 20.9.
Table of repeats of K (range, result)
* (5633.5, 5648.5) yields 22.6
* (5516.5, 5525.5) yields 22.5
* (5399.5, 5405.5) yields 19.8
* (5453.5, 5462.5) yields 20.1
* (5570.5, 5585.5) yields 22.1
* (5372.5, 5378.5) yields 22.8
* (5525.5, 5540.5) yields 23.1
